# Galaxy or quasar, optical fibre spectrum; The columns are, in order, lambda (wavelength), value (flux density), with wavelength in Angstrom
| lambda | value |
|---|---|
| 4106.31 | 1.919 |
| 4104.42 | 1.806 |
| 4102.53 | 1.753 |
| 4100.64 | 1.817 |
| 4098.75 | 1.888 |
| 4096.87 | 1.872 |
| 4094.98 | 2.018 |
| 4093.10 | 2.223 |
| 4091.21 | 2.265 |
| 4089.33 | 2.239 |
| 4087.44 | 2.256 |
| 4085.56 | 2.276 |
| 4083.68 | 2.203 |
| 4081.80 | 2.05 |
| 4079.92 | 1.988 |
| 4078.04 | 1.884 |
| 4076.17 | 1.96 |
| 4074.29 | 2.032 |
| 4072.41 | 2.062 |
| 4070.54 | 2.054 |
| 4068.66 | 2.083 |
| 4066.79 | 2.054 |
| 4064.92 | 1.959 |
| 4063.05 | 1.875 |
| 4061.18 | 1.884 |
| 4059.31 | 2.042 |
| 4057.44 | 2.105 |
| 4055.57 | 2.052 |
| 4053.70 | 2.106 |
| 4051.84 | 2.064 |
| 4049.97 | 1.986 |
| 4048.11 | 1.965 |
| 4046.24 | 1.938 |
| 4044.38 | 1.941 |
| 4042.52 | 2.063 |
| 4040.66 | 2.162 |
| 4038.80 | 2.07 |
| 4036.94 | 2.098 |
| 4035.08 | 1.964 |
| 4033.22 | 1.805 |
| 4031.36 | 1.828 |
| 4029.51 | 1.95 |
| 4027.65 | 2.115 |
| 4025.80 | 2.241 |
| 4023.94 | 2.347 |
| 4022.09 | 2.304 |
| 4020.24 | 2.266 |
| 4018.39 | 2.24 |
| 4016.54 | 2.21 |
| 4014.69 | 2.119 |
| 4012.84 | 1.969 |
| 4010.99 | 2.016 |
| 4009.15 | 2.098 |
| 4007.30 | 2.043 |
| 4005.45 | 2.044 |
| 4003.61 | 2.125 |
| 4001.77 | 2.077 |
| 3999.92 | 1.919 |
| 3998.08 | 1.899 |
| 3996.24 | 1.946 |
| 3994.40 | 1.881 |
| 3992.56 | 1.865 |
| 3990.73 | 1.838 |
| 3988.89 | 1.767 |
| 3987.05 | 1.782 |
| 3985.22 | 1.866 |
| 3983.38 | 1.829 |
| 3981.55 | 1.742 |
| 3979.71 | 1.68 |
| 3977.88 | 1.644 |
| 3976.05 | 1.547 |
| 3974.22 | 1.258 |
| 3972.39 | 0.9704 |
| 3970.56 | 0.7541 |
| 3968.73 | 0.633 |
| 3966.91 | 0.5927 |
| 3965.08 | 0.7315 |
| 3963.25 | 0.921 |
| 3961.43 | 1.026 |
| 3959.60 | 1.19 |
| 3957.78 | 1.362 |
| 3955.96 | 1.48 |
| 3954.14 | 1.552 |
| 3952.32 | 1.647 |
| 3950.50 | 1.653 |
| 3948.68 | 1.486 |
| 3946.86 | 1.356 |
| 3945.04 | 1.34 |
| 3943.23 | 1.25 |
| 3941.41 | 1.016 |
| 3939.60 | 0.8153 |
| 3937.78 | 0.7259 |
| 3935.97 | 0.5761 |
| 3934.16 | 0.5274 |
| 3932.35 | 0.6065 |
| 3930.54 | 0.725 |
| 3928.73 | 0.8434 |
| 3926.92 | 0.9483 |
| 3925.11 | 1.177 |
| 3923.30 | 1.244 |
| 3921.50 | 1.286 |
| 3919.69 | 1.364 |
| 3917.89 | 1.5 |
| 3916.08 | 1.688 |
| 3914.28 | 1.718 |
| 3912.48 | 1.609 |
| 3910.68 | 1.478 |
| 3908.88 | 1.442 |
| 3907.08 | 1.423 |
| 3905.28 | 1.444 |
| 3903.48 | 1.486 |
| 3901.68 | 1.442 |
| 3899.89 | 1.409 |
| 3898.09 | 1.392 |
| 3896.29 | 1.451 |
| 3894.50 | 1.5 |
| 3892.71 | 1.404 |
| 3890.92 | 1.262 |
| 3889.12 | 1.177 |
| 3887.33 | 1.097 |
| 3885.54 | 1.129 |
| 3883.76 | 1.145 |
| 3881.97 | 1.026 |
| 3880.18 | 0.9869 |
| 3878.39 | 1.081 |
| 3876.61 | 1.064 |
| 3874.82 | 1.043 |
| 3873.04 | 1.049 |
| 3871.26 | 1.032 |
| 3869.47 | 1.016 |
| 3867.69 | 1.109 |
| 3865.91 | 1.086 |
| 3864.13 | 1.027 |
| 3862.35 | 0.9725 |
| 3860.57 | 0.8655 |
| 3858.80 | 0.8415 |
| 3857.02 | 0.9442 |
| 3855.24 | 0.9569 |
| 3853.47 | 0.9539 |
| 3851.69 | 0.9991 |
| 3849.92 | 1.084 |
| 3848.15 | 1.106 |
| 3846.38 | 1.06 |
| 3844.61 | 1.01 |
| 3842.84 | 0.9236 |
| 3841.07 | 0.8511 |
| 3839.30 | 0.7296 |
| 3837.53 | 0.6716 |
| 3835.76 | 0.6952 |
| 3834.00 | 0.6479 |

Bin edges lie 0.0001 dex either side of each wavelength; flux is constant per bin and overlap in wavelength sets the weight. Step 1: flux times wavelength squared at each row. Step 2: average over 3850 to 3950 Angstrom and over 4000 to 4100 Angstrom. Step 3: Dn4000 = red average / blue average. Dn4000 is 1.92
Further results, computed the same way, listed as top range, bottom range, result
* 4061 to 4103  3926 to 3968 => 2.06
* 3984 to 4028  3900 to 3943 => 1.80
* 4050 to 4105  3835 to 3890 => 2.28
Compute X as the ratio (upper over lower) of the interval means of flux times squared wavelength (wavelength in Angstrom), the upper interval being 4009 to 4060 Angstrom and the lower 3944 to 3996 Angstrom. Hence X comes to 1.51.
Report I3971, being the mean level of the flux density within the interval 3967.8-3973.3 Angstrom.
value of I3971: 0.786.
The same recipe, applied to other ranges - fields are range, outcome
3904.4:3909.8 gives 1.44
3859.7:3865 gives 0.955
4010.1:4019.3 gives 2.11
